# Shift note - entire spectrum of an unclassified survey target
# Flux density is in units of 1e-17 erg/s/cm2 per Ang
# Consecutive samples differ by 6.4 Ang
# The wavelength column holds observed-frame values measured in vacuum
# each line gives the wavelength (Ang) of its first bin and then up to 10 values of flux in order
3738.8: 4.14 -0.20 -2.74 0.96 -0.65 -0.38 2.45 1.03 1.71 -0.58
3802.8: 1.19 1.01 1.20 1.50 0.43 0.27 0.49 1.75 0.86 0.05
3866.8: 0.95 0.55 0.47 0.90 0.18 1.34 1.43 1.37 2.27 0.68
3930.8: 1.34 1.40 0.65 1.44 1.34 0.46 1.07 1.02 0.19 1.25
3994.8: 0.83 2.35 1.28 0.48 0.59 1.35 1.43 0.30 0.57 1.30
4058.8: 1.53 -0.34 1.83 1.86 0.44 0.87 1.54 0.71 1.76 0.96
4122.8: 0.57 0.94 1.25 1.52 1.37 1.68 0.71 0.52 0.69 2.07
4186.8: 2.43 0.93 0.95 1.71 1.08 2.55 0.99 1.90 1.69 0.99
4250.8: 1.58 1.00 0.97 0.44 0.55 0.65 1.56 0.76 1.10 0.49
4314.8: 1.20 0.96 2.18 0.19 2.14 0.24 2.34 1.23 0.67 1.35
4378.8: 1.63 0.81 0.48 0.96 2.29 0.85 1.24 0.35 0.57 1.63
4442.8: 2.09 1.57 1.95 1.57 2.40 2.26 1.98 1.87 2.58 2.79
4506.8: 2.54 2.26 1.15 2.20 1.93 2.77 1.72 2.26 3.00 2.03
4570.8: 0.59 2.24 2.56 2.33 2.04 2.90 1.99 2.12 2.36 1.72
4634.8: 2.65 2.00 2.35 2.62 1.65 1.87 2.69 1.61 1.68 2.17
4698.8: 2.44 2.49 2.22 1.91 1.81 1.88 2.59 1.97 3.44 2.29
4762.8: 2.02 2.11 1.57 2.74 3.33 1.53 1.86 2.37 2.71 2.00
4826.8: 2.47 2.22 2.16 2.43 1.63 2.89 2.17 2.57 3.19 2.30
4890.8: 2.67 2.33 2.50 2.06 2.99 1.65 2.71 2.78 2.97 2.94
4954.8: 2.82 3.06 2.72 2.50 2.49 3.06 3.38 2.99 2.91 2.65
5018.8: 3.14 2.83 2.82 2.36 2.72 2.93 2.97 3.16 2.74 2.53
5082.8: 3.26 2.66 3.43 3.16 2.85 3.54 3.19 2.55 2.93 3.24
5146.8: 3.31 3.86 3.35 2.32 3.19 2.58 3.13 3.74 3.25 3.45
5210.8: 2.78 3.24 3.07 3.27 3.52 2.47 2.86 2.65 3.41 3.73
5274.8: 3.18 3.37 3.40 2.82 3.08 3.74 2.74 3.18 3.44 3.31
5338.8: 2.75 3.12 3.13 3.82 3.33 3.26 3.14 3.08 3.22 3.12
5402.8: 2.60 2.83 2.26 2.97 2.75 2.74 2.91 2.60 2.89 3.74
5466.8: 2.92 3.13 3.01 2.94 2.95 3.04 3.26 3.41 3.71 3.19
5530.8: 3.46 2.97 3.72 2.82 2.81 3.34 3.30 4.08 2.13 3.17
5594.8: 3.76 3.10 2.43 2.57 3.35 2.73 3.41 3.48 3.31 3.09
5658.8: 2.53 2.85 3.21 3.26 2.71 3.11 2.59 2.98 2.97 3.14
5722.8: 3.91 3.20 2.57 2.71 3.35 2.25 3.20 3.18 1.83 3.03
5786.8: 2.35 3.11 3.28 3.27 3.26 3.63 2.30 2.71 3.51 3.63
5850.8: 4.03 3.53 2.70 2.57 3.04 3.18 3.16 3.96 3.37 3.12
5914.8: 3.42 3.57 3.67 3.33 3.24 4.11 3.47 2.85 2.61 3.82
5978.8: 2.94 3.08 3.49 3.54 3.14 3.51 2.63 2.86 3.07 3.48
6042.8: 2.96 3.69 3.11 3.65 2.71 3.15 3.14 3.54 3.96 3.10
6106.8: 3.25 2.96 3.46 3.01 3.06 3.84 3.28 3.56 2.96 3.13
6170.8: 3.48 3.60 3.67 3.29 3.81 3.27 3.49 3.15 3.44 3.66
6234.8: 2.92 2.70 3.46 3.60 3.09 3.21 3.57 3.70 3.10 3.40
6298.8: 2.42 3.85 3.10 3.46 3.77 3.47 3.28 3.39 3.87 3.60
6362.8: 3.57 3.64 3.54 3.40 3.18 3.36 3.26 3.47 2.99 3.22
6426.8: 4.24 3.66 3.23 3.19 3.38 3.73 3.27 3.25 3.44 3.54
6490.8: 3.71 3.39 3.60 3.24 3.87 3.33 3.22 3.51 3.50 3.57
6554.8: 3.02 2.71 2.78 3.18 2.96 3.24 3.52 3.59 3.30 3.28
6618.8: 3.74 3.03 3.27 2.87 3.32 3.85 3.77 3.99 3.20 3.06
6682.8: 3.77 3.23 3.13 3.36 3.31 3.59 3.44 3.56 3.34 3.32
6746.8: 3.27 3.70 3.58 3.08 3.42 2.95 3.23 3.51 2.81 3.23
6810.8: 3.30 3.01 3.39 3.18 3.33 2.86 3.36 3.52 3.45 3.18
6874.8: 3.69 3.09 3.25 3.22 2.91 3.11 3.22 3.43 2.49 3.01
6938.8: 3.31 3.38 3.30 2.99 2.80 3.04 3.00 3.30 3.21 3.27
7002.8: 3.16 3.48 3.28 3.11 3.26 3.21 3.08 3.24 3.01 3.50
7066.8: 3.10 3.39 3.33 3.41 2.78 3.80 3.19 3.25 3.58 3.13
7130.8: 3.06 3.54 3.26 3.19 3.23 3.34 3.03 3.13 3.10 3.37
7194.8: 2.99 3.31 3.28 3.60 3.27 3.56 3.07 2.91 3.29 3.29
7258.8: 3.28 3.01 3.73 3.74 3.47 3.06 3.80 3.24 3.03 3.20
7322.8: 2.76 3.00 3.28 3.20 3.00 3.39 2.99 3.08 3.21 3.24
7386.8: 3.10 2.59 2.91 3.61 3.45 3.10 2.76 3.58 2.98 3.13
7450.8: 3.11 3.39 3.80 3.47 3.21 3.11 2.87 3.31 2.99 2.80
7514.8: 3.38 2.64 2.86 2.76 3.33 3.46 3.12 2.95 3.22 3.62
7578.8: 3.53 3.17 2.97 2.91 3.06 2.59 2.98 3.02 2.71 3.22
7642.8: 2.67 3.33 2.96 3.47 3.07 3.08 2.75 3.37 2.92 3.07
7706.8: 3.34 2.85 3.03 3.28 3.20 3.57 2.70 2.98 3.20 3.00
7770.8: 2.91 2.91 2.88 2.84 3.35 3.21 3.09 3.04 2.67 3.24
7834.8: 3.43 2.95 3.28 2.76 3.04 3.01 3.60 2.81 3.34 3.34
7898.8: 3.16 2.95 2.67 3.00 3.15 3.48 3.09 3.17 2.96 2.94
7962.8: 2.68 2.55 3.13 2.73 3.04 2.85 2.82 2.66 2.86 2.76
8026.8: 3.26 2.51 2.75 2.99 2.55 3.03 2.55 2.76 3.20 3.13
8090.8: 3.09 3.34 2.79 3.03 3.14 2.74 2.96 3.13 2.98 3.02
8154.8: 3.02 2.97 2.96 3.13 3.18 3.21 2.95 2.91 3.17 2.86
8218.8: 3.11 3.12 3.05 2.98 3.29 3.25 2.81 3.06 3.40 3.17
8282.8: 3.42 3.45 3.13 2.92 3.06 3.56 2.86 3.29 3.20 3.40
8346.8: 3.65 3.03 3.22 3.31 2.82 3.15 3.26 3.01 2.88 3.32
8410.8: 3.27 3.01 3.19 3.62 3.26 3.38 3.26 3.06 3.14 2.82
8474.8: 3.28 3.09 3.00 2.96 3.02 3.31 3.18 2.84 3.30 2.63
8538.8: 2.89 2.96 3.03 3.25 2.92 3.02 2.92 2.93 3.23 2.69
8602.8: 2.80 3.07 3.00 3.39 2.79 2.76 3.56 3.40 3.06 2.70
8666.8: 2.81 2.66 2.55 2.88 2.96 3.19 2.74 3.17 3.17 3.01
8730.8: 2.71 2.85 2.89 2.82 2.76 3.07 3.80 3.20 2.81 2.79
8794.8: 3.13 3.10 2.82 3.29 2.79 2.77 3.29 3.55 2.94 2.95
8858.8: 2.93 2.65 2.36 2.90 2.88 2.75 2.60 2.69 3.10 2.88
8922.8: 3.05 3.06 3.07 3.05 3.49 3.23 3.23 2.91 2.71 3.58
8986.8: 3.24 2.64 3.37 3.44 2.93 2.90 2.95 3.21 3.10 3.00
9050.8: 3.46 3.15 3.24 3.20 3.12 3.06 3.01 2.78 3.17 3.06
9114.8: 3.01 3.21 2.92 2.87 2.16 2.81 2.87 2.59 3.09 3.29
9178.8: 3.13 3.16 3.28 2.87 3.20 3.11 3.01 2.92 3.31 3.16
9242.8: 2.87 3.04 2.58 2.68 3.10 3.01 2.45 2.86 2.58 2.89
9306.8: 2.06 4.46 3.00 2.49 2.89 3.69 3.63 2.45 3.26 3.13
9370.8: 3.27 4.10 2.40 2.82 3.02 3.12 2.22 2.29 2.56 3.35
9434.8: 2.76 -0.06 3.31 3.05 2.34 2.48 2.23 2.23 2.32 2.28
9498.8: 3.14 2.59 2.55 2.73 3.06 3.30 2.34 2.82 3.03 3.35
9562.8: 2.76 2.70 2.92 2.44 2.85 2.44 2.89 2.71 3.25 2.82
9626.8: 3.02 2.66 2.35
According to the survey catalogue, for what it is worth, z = 0.11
